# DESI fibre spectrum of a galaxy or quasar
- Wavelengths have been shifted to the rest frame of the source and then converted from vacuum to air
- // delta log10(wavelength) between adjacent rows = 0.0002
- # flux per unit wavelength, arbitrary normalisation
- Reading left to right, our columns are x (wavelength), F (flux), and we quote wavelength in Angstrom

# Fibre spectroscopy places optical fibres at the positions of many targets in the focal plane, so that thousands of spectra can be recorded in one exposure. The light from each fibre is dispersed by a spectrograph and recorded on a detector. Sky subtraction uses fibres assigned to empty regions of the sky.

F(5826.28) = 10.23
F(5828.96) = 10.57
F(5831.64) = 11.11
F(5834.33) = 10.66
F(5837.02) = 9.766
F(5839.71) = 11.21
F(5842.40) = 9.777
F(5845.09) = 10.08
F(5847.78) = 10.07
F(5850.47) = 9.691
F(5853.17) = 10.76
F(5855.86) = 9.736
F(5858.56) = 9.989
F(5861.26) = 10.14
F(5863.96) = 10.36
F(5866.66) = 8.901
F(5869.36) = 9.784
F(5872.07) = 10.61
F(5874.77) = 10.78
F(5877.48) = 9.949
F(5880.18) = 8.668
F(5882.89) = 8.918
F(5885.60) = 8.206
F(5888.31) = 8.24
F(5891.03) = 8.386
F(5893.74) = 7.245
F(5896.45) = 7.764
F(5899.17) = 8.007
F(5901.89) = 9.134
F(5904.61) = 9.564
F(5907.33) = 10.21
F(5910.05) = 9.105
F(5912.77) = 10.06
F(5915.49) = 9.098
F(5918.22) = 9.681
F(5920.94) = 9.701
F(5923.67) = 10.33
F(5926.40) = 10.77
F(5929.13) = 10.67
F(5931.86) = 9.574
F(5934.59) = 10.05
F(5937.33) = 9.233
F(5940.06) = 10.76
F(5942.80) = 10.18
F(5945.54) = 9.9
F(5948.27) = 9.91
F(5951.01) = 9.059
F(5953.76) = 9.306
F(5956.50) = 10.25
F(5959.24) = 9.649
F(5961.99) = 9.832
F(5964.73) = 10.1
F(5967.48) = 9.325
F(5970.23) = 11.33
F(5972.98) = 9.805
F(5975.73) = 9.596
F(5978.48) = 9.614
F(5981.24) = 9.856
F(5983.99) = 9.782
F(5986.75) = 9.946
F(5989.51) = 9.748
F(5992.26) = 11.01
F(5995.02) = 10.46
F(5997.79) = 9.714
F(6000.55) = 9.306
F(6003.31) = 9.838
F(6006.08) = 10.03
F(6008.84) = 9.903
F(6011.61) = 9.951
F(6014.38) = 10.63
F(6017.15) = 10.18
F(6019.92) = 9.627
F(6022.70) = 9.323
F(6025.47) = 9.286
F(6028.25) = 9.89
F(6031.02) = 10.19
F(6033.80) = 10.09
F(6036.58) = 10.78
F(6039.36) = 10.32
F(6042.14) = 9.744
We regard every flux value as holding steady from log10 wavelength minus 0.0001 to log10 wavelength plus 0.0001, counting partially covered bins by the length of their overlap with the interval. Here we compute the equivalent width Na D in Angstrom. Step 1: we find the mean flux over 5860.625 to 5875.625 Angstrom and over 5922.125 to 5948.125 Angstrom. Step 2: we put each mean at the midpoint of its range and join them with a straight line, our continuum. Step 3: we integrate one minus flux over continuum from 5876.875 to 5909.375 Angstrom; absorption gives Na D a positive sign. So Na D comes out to 4.60 Angstrom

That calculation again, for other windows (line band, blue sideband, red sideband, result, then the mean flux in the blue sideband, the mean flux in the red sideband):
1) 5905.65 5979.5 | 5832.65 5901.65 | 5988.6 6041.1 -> -1.0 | 9.51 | 10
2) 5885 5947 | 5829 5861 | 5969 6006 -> 4.4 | 10.3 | 10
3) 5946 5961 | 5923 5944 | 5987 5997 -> 0.8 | 10.2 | 10.3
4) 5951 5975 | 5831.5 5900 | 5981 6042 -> -0.1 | 9.55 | 9.99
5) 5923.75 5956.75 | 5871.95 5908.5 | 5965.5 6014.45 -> -1.9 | 8.92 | 9.98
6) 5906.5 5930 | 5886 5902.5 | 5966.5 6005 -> -3.7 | 8.09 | 9.96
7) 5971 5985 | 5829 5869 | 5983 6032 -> 0.3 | 10.2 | 9.93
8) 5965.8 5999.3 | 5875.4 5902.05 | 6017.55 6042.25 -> -2.0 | 8.48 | 9.94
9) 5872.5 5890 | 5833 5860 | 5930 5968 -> 1.5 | 10.2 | 9.82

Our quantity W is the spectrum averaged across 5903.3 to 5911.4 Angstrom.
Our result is 9.63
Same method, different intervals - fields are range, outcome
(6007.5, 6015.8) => 10.2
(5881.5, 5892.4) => 8.43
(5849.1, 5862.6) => 10.1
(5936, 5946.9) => 10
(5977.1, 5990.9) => 9.79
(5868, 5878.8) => 10.3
